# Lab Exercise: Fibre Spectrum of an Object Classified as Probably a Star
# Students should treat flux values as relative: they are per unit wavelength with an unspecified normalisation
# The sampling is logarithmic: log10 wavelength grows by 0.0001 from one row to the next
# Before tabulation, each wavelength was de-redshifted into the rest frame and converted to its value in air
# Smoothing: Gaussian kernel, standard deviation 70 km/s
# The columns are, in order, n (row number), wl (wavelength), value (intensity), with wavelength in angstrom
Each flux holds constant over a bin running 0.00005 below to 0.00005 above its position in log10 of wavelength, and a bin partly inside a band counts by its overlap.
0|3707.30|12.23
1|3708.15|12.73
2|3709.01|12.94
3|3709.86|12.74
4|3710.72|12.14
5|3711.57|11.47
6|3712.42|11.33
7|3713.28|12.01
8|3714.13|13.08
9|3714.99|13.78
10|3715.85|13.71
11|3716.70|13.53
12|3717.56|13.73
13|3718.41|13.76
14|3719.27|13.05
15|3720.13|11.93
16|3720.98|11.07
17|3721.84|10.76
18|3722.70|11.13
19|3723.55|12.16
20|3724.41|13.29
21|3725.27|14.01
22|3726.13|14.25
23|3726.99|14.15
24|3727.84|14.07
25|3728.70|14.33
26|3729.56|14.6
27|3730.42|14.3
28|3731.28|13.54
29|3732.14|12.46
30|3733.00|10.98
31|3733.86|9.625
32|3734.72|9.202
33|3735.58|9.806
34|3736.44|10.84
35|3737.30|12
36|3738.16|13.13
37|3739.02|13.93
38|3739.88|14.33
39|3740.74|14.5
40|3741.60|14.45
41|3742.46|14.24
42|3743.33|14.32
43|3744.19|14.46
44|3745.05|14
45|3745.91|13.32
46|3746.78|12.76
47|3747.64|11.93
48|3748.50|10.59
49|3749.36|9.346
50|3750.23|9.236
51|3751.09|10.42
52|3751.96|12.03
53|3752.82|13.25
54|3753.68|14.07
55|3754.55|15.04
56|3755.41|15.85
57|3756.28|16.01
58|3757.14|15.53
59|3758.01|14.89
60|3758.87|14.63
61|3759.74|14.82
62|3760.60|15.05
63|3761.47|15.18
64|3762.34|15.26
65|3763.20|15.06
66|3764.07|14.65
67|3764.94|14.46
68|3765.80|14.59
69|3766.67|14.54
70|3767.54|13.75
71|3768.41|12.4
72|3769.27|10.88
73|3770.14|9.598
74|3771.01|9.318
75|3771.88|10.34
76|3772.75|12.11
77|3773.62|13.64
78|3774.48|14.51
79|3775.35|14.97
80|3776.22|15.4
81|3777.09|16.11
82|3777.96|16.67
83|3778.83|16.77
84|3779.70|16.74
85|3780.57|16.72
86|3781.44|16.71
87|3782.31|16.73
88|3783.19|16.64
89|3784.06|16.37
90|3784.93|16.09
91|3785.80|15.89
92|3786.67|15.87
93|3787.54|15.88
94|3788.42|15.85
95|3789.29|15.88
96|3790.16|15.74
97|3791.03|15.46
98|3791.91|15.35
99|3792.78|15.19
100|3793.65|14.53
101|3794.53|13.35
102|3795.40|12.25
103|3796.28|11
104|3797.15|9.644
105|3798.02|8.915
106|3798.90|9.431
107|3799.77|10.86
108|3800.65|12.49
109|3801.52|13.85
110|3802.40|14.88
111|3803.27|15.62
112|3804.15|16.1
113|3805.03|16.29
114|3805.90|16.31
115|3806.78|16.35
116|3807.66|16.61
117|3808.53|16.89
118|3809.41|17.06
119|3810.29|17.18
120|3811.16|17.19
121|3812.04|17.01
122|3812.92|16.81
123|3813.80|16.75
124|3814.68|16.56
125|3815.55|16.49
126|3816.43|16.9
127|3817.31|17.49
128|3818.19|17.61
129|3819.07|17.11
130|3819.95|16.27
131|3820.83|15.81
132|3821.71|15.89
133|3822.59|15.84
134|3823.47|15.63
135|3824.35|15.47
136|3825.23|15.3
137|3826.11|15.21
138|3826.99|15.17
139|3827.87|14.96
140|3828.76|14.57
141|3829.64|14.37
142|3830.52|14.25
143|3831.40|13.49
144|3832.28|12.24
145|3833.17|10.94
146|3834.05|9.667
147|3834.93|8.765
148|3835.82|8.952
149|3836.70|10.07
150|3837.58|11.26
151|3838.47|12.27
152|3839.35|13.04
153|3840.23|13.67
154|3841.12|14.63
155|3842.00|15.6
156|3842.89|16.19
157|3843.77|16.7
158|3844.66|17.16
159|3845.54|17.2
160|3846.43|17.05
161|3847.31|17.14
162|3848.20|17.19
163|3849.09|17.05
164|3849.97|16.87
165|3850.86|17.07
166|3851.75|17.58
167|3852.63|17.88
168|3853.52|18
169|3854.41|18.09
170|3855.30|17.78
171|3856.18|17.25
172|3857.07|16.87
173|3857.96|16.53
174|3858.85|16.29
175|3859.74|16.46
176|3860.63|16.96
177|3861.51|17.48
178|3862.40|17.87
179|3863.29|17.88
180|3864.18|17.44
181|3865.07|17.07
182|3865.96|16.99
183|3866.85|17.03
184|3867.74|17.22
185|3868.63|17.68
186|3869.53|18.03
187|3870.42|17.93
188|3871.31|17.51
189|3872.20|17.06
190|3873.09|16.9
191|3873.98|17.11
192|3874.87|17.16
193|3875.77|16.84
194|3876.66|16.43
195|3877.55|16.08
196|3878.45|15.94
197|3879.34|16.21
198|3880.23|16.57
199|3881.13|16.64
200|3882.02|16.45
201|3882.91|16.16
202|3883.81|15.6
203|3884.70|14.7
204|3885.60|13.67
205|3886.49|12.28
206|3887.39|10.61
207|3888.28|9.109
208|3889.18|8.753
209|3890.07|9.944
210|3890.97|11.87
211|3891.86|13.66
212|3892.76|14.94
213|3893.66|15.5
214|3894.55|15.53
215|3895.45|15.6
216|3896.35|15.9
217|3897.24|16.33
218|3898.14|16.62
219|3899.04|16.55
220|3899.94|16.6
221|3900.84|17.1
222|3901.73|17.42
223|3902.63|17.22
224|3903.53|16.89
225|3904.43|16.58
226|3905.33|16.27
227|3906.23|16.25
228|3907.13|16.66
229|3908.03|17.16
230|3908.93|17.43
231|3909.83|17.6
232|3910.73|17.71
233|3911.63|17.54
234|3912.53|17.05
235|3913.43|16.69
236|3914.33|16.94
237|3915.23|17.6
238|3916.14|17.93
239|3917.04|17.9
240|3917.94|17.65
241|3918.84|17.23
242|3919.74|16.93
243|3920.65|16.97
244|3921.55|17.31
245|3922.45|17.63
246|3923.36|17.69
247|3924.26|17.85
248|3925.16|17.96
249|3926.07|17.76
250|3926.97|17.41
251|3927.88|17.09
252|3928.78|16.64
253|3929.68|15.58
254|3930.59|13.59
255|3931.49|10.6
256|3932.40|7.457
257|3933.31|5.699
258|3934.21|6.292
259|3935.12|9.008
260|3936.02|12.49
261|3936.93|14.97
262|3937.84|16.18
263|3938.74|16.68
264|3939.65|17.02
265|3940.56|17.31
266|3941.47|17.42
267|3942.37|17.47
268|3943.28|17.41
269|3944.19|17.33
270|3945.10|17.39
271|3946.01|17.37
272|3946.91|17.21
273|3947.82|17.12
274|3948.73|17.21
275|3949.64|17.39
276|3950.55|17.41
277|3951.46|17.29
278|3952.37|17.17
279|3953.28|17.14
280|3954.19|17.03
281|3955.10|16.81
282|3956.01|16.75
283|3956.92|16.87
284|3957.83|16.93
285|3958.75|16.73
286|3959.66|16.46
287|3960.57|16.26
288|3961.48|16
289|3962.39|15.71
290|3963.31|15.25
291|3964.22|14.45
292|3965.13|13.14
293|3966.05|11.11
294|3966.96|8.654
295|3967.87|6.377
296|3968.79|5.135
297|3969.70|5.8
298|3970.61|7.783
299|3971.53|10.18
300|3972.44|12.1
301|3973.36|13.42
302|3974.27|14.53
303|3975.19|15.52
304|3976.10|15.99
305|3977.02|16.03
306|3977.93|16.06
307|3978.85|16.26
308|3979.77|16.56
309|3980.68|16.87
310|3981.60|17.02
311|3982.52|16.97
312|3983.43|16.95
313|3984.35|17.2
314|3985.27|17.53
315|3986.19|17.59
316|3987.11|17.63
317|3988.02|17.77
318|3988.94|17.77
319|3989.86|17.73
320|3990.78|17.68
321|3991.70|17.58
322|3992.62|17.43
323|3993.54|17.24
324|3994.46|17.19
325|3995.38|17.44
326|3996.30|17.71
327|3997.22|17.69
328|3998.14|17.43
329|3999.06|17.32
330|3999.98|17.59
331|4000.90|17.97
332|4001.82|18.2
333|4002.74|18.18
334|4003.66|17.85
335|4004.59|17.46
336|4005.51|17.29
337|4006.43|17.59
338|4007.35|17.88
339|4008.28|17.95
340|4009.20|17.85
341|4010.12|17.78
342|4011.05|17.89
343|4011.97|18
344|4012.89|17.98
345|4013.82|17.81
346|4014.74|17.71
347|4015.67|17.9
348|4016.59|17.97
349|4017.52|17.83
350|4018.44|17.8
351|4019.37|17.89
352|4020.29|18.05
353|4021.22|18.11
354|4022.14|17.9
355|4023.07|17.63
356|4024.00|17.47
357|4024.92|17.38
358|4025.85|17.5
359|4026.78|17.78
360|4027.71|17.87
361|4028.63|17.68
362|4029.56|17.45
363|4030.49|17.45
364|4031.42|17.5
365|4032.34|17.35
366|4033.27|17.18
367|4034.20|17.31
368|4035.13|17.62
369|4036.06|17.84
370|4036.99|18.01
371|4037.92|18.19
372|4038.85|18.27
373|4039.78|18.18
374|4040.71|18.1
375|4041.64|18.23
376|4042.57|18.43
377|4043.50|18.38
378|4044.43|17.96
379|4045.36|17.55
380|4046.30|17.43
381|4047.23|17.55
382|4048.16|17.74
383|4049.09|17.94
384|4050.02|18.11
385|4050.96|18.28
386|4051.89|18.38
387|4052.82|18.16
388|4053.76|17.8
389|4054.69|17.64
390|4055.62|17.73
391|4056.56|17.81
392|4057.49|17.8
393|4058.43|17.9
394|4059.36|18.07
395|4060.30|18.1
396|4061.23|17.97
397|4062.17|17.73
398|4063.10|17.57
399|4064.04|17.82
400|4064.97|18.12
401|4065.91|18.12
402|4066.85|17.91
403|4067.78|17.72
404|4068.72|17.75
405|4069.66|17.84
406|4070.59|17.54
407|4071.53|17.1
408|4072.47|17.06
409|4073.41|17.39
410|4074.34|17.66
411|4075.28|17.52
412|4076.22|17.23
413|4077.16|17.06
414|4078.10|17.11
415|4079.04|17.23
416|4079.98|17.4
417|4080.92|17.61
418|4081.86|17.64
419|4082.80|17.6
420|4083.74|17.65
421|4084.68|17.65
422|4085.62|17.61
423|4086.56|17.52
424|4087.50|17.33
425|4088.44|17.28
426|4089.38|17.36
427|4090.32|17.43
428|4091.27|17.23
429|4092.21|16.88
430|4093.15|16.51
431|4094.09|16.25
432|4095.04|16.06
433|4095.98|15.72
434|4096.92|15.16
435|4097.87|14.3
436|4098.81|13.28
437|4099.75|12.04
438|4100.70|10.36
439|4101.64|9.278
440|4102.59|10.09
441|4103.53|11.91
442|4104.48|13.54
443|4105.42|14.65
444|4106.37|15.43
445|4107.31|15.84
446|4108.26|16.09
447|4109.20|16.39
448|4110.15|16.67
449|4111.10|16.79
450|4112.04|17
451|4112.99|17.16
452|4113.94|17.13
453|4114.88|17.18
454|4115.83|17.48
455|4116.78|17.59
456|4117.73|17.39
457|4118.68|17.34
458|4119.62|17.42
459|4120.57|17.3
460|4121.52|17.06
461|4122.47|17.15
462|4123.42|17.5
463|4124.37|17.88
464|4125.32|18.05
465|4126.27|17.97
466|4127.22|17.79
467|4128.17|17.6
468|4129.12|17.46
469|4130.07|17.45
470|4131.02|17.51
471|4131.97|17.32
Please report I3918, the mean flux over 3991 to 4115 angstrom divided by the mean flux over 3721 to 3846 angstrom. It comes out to 1.2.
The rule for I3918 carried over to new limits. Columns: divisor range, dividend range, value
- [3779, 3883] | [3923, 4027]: 1.03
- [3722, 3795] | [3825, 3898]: 1.11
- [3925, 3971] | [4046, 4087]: 1.21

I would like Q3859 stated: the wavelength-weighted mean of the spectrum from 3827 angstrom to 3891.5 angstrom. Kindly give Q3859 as 15.3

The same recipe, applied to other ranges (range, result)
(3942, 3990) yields 15.4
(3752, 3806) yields 14.4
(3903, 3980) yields 15.3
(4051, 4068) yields 17.9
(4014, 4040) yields 17.7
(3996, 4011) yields 17.7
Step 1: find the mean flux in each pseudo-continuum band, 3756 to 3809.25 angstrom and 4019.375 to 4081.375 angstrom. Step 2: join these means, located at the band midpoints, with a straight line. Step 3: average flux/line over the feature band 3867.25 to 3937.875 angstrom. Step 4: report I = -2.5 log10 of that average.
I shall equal 0.02 mag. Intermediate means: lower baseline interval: 14.5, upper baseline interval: 17.7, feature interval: 15.6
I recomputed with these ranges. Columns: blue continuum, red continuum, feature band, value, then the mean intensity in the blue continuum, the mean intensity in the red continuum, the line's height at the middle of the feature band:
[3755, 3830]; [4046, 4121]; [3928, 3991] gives 0.07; 15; 16.8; 16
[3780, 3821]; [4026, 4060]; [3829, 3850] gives 0.13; 15.4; 17.8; 15.8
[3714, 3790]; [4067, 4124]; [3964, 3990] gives 0.10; 13.7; 16.4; 15.5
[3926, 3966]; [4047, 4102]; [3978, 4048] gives -0.09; 15.4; 17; 16.3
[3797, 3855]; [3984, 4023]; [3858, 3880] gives -0.09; 15.1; 17.7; 15.7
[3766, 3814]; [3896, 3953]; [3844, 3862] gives -0.12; 14.6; 16.2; 15.4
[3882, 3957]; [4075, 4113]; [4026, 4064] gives -0.13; 15.7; 15.8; 15.8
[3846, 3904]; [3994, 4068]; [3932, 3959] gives 0.09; 16.2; 17.8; 16.9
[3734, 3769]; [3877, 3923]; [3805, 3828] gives -0.14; 13.4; 15.8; 14.5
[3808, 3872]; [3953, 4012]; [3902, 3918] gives -0.08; 15.9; 15.9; 15.9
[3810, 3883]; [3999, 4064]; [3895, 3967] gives 0.05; 16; 17.8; 16.8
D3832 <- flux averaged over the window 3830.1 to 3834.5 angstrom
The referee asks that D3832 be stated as 12.1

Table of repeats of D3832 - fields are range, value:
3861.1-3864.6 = 17.7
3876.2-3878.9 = 16.2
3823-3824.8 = 15.6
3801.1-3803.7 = 14.8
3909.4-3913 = 17.5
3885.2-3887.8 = 12.2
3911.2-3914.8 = 17.1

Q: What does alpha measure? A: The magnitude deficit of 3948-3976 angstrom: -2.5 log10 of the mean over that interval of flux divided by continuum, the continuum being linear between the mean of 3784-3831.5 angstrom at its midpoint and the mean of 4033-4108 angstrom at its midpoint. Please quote 0.15 mag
